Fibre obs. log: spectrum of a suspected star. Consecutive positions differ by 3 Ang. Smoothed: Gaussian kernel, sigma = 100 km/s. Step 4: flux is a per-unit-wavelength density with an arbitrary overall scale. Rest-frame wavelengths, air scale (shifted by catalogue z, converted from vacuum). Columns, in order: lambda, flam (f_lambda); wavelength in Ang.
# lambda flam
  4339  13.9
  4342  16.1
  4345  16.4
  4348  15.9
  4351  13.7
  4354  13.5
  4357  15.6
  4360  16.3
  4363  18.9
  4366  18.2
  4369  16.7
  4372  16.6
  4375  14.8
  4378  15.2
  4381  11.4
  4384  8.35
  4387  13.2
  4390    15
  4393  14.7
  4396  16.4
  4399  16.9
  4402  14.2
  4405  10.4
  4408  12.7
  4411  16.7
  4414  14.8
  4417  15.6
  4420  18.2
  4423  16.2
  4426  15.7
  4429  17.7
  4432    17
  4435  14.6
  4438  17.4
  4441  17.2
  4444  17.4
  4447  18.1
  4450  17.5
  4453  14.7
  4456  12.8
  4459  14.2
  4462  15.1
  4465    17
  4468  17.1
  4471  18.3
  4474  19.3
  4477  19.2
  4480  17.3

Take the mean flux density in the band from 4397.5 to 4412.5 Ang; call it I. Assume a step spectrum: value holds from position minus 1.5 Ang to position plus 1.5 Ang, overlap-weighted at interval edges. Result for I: 14.2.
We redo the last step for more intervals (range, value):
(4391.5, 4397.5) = 15.5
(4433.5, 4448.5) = 16.9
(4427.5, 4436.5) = 16.4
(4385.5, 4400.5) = 15.2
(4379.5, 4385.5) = 9.88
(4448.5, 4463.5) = 14.9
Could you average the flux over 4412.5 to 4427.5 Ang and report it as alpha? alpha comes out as 16.1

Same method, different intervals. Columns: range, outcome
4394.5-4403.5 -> 15.8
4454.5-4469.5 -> 15.2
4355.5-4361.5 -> 16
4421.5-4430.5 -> 16.5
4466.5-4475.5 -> 18.2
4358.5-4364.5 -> 17.6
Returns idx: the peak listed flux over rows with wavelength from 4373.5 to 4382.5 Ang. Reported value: 15.2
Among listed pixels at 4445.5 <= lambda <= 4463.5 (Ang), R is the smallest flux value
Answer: 12.8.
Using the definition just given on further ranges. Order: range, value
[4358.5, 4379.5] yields 14.8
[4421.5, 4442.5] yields 14.6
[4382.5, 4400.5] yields 8.35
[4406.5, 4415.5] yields 12.7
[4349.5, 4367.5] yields 13.5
